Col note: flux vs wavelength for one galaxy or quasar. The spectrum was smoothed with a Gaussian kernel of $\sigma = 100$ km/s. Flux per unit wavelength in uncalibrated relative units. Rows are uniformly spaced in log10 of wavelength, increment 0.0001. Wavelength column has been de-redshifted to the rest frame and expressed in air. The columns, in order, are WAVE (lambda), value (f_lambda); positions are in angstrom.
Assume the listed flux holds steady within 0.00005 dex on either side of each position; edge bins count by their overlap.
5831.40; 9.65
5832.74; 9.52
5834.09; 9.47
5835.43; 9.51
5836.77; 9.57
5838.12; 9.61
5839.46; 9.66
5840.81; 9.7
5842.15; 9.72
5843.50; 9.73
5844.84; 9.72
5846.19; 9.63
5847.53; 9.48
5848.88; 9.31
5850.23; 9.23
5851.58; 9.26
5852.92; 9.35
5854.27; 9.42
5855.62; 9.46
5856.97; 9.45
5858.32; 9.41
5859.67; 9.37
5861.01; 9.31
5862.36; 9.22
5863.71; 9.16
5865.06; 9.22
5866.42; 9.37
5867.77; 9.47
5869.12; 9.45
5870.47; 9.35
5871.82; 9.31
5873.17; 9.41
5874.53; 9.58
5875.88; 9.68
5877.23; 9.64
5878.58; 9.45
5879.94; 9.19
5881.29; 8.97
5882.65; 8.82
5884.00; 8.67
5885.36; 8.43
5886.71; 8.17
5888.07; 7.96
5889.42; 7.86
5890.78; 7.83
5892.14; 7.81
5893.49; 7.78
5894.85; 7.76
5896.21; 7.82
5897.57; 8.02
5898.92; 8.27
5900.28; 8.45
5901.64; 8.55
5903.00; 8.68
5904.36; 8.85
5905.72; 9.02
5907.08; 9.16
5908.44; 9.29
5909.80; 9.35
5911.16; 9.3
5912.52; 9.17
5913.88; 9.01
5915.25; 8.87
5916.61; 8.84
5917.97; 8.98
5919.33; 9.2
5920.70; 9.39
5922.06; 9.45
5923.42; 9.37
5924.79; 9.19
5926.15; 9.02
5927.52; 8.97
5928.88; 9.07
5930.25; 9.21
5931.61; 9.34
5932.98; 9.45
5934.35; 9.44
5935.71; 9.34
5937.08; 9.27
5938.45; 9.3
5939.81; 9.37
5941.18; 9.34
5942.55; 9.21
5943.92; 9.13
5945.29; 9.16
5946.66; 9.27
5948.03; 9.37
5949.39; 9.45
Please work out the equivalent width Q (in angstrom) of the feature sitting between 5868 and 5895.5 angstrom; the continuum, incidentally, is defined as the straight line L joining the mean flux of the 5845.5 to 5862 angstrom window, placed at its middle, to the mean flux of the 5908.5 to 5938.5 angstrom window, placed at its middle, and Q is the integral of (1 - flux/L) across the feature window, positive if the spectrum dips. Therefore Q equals 1.6 angstrom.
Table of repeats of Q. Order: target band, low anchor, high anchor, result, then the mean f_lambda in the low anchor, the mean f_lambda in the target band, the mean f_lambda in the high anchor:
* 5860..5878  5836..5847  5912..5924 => 0.15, 9.67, 9.4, 9.14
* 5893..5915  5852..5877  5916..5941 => 1.49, 9.39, 8.66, 9.24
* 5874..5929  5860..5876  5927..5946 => 3.05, 9.37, 8.8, 9.26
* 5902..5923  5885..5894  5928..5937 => -1.01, 7.97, 9.1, 9.3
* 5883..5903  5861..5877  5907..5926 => 2.48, 9.39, 8.13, 9.18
